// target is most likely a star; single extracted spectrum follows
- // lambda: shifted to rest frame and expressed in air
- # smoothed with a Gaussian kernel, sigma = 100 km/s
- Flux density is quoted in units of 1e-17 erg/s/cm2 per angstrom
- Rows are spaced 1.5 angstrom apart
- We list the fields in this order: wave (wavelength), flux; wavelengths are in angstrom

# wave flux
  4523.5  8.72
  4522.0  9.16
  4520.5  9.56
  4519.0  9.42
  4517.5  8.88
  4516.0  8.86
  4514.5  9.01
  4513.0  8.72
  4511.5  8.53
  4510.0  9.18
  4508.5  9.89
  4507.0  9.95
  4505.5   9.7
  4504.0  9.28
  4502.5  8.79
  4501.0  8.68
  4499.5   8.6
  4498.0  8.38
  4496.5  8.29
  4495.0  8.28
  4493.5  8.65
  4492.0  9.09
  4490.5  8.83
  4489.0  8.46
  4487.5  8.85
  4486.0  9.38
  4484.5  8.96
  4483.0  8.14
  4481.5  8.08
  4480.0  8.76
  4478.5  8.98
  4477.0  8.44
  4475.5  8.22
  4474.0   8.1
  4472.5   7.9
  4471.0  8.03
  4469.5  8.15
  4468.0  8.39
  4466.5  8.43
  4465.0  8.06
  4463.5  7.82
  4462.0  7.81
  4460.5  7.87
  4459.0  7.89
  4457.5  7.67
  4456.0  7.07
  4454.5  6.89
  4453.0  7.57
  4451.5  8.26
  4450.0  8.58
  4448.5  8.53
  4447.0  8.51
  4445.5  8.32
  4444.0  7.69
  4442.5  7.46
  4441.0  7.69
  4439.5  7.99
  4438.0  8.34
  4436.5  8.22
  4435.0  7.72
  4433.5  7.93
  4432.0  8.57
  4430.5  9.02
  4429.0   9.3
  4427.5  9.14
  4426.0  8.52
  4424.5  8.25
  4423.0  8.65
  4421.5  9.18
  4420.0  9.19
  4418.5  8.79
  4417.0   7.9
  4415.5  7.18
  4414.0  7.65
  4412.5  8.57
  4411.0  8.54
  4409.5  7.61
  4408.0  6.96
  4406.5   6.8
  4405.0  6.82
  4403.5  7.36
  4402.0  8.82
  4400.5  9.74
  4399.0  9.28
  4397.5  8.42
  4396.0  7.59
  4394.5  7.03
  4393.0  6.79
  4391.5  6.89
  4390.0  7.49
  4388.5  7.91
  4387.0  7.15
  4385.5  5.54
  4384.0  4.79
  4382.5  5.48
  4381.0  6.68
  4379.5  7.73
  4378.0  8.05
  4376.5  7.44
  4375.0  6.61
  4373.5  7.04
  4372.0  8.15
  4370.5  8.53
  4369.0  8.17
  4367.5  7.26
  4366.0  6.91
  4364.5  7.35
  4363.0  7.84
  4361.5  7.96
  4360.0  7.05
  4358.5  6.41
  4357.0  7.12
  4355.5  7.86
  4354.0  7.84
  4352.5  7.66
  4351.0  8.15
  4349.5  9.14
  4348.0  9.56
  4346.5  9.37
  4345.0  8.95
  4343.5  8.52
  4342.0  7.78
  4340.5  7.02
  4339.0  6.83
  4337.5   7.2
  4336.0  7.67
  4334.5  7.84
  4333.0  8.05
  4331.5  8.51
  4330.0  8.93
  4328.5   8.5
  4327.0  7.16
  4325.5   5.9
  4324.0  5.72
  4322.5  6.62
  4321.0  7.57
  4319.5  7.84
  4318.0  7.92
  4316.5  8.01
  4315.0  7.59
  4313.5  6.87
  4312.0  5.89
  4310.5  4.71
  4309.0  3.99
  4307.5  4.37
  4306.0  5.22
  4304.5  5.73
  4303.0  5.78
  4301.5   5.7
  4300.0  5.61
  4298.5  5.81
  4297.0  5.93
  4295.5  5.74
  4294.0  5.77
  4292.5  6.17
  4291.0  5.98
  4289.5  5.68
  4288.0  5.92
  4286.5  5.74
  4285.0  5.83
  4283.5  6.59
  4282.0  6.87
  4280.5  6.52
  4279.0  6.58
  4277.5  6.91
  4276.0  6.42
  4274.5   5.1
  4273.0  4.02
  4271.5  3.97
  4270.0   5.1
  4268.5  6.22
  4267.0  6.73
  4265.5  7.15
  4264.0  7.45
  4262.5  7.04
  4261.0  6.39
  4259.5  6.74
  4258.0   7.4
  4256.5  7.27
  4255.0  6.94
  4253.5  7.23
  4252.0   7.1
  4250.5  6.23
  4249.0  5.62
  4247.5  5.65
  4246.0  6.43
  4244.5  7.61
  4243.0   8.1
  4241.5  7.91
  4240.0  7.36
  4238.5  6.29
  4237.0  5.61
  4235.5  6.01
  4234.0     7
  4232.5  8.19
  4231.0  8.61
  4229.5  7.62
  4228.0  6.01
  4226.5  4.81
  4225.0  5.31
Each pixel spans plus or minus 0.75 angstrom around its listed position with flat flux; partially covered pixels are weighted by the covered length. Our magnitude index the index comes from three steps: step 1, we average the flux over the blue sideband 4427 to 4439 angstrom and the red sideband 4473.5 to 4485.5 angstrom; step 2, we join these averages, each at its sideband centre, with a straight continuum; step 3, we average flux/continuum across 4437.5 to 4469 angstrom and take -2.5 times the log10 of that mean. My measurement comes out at 0.07 mag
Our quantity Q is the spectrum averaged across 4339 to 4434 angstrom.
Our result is 7.82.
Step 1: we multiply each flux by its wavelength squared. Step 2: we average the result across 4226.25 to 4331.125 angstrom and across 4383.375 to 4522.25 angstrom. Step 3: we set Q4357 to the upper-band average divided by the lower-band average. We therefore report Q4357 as 1.39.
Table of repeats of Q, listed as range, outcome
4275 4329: 6.24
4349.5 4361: 7.56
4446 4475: 7.98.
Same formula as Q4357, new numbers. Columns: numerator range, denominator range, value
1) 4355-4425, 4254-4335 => 1.24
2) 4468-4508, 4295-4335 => 1.42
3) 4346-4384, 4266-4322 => 1.30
